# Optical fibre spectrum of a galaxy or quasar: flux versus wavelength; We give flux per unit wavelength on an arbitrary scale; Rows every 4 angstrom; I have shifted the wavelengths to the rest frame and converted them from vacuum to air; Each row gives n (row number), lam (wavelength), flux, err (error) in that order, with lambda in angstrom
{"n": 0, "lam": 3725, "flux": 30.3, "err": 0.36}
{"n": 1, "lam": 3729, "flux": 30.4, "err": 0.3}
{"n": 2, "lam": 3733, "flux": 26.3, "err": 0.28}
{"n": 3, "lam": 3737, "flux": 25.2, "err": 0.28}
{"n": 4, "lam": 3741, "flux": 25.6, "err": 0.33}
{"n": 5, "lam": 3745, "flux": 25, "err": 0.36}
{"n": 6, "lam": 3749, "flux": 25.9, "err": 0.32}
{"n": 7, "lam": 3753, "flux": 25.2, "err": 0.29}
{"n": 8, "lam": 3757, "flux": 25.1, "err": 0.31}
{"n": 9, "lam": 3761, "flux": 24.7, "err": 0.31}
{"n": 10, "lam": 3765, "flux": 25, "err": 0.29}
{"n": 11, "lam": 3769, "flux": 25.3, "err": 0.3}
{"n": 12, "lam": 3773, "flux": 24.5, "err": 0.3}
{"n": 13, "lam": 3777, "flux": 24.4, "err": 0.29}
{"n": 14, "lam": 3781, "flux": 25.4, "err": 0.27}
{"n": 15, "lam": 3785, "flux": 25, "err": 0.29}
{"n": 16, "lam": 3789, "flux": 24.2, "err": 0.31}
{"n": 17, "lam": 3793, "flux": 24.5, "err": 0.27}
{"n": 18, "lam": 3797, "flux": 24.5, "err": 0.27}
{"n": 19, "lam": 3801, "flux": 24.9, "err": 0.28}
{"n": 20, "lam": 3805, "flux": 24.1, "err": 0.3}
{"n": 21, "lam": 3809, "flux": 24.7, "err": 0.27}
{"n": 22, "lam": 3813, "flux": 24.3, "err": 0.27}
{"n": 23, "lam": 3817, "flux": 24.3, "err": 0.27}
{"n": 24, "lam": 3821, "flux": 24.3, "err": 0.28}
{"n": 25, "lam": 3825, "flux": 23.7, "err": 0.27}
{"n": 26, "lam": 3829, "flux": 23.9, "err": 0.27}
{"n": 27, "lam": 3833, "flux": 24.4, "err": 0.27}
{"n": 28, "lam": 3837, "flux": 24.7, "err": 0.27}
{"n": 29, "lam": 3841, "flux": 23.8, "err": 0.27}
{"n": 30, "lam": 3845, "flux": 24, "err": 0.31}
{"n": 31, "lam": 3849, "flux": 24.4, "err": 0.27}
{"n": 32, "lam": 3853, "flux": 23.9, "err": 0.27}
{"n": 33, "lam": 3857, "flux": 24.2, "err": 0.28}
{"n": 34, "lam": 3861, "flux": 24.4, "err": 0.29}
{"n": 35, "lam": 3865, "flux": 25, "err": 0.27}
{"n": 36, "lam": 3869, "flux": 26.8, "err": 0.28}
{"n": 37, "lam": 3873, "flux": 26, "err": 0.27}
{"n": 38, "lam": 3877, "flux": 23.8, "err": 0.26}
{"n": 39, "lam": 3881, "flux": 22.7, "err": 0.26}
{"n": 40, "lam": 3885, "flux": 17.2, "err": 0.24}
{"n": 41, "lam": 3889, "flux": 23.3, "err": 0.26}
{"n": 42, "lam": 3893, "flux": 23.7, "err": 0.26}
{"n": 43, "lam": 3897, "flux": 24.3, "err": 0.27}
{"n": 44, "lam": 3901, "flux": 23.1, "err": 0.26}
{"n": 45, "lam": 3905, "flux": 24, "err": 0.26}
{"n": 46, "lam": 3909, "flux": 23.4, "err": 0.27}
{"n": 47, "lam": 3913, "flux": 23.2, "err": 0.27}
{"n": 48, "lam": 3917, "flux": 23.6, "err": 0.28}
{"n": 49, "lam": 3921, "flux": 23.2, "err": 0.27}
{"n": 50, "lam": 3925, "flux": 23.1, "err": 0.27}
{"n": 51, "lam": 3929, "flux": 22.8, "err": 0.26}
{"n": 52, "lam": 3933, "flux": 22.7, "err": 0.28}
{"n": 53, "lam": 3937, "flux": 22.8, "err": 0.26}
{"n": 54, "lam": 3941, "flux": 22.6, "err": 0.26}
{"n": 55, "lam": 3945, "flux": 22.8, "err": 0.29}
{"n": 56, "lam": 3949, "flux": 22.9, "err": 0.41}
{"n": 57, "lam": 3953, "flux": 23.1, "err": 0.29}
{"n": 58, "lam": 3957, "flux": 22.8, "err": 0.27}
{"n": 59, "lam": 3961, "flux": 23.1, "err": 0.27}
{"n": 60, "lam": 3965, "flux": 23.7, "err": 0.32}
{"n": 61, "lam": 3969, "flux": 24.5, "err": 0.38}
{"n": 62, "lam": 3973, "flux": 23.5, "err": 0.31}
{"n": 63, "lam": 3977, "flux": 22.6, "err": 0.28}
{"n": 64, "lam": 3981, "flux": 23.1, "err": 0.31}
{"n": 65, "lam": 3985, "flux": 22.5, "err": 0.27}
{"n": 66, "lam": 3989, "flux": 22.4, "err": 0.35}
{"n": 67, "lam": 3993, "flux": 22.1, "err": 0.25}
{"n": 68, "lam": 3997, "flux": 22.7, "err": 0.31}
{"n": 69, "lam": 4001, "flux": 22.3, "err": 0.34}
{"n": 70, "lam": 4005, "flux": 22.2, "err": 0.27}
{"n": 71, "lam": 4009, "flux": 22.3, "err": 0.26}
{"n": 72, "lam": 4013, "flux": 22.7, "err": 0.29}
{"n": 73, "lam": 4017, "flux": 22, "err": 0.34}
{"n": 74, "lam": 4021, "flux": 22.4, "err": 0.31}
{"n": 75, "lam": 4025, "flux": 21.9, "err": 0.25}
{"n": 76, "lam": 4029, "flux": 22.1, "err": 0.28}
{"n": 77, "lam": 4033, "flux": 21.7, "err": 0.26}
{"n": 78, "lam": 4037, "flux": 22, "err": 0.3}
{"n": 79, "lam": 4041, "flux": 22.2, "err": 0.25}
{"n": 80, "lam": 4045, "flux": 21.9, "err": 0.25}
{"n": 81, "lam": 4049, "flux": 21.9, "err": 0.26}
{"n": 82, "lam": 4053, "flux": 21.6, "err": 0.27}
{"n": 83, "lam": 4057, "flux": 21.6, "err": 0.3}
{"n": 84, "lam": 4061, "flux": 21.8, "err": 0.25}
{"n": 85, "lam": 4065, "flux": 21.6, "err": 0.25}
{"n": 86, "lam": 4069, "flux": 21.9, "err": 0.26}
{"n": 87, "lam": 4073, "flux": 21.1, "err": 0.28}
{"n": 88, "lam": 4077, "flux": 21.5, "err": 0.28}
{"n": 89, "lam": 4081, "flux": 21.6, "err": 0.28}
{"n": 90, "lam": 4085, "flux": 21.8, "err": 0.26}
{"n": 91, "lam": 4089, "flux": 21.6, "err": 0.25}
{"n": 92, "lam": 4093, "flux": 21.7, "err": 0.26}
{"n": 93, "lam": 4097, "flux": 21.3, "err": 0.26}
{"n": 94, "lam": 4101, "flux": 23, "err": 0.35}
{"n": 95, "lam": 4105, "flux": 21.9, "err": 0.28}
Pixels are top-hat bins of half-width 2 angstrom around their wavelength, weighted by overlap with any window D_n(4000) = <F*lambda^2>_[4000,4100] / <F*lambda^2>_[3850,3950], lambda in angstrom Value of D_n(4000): 1.01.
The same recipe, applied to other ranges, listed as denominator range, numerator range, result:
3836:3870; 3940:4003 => 0.99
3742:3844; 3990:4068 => 1.01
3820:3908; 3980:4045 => 1.01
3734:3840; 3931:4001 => 1.02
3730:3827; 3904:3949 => 1.00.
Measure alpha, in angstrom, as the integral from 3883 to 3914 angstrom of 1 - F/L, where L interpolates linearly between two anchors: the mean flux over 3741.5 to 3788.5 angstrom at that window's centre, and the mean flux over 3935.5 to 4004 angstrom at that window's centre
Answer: 1.2 angstrom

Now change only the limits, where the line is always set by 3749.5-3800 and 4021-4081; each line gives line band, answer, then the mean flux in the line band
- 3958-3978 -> -0.7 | 23.5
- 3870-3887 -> 0.7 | 22.7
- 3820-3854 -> 0.1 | 24.1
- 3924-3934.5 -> 0.1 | 22.9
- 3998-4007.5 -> 0.0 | 22.3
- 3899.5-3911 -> -0.1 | 23.5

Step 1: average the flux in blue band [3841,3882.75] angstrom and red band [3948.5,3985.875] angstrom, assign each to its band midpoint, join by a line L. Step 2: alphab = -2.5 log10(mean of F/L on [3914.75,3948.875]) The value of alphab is 0.03 mag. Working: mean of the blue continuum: 24.5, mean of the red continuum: 23.2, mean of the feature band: 22.9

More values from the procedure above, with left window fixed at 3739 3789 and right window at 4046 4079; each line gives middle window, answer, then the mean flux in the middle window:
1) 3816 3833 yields 0.01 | 24.1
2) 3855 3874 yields -0.06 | 25.2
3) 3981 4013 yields 0.00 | 22.4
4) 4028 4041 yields 0.00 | 22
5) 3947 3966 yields -0.01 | 23.1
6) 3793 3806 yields 0.01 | 24.5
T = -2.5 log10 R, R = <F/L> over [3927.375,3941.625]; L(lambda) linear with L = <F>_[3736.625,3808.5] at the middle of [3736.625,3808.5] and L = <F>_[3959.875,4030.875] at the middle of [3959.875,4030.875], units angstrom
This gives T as 0.026 mag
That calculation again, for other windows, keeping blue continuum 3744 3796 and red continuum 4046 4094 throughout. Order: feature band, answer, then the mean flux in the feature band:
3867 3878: -0.08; 25.7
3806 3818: 0.00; 24.4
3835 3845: 0.00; 24.2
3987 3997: 0.01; 22.3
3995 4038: 0.00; 22.2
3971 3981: -0.02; 23.1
